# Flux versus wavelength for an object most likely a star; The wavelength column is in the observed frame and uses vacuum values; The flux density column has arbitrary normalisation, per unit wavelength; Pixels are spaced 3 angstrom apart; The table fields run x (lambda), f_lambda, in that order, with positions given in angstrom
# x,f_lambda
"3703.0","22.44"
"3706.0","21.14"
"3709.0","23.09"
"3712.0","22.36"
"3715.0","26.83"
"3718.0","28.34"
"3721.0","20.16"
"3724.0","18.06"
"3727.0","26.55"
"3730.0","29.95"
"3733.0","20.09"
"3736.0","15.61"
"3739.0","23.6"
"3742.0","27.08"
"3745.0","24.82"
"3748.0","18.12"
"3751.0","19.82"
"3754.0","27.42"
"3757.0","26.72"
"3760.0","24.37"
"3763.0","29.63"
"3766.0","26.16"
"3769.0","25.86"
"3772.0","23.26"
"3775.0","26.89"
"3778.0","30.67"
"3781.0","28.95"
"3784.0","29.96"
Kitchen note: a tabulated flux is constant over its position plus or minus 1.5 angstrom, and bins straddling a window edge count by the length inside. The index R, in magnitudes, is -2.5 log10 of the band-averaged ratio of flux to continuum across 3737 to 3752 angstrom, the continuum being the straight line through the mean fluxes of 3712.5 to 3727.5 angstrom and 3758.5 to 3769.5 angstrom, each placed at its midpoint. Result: 0.12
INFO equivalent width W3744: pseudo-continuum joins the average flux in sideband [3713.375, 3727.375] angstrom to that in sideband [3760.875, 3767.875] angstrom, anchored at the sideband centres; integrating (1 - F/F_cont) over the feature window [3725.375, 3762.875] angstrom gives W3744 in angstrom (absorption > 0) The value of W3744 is 2.7 angstrom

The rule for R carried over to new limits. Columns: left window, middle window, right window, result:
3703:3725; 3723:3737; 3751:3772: 0.07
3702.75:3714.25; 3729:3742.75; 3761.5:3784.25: 0.08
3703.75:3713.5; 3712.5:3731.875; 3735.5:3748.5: -0.11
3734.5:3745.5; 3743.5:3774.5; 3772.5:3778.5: 0.02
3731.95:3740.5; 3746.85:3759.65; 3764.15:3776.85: -0.02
